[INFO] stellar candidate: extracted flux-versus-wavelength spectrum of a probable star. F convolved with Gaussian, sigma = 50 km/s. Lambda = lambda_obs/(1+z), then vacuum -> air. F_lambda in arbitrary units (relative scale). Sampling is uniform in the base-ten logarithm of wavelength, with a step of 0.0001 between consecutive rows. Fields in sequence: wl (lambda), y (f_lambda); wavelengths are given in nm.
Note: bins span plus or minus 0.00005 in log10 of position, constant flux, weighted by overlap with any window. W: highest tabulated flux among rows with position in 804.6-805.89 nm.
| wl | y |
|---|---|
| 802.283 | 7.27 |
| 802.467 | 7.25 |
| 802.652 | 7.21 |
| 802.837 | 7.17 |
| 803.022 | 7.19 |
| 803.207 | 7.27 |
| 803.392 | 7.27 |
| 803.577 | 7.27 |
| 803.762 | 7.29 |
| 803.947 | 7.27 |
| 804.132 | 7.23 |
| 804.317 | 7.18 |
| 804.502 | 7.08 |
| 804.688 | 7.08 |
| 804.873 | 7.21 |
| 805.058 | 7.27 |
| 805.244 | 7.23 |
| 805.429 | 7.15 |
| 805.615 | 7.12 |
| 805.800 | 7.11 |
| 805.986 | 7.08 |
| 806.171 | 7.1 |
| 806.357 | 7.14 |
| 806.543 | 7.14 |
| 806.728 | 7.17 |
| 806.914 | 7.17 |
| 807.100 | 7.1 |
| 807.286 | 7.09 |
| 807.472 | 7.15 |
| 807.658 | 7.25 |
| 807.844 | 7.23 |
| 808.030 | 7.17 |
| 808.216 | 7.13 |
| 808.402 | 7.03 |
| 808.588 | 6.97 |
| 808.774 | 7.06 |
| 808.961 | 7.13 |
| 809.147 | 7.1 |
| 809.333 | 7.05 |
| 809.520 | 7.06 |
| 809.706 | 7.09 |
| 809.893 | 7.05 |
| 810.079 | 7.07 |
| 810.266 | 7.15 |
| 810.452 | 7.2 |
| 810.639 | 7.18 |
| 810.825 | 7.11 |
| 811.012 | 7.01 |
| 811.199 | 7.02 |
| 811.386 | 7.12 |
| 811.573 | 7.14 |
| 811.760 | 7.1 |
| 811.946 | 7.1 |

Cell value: 7.27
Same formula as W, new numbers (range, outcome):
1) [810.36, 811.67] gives 7.2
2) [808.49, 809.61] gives 7.13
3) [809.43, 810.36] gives 7.15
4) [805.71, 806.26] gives 7.11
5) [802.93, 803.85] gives 7.29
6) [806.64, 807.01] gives 7.17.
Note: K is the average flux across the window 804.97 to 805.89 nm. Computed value 7.17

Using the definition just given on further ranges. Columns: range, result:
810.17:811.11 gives 7.13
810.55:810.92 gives 7.15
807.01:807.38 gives 7.09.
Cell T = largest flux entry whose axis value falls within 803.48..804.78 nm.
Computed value 7.29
